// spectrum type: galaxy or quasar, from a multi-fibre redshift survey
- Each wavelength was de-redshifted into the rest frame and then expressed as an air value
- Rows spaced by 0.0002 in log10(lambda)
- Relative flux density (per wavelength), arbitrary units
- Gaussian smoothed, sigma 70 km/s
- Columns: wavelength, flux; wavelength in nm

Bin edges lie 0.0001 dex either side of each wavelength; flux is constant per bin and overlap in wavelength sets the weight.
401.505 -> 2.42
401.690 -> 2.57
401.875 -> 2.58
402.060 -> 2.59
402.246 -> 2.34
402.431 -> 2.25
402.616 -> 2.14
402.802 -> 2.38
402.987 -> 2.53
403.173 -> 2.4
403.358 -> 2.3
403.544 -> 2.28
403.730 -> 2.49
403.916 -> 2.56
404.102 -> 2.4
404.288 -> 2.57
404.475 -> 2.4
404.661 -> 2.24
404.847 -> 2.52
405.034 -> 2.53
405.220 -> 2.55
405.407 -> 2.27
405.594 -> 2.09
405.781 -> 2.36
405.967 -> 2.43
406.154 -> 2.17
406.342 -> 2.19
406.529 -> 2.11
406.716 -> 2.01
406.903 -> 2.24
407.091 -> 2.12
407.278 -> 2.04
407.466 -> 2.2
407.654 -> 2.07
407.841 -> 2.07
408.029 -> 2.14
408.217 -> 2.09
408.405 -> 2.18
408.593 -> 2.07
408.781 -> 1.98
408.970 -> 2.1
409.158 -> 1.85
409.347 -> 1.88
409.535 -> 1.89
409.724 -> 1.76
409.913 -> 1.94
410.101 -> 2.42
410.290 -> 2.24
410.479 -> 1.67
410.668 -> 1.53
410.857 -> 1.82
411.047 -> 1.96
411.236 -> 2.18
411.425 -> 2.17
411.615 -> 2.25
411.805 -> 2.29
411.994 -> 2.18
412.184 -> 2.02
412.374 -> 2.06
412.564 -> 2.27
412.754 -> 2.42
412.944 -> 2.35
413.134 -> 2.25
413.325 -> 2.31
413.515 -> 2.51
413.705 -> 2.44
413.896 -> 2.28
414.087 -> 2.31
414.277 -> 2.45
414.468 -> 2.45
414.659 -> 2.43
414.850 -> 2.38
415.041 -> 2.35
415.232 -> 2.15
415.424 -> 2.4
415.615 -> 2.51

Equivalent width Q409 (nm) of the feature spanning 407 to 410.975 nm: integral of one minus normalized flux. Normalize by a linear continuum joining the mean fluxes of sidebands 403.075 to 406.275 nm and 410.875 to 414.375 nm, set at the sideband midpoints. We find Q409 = 0.53 nm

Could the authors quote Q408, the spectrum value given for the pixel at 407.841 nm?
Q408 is 2.07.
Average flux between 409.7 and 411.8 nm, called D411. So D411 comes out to 2.01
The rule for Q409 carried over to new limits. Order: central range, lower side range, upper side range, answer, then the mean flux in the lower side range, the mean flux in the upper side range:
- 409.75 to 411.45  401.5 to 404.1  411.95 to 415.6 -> 0.27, 2.42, 2.32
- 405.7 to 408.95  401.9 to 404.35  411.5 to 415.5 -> 0.31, 2.41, 2.31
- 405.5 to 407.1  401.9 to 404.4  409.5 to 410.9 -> -0.01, 2.41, 1.91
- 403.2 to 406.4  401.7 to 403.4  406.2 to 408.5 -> -0.15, 2.4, 2.12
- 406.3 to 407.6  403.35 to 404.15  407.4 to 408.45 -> 0.04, 2.42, 2.12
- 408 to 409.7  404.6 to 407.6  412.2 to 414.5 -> 0.21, 2.25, 2.33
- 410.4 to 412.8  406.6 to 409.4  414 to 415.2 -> 0.20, 2.07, 2.38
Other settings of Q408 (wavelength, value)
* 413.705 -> 2.44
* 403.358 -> 2.3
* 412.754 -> 2.42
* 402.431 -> 2.25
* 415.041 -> 2.35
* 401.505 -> 2.42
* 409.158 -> 1.85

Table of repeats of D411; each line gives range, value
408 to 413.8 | 2.1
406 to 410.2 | 2.07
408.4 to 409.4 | 2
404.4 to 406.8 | 2.3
